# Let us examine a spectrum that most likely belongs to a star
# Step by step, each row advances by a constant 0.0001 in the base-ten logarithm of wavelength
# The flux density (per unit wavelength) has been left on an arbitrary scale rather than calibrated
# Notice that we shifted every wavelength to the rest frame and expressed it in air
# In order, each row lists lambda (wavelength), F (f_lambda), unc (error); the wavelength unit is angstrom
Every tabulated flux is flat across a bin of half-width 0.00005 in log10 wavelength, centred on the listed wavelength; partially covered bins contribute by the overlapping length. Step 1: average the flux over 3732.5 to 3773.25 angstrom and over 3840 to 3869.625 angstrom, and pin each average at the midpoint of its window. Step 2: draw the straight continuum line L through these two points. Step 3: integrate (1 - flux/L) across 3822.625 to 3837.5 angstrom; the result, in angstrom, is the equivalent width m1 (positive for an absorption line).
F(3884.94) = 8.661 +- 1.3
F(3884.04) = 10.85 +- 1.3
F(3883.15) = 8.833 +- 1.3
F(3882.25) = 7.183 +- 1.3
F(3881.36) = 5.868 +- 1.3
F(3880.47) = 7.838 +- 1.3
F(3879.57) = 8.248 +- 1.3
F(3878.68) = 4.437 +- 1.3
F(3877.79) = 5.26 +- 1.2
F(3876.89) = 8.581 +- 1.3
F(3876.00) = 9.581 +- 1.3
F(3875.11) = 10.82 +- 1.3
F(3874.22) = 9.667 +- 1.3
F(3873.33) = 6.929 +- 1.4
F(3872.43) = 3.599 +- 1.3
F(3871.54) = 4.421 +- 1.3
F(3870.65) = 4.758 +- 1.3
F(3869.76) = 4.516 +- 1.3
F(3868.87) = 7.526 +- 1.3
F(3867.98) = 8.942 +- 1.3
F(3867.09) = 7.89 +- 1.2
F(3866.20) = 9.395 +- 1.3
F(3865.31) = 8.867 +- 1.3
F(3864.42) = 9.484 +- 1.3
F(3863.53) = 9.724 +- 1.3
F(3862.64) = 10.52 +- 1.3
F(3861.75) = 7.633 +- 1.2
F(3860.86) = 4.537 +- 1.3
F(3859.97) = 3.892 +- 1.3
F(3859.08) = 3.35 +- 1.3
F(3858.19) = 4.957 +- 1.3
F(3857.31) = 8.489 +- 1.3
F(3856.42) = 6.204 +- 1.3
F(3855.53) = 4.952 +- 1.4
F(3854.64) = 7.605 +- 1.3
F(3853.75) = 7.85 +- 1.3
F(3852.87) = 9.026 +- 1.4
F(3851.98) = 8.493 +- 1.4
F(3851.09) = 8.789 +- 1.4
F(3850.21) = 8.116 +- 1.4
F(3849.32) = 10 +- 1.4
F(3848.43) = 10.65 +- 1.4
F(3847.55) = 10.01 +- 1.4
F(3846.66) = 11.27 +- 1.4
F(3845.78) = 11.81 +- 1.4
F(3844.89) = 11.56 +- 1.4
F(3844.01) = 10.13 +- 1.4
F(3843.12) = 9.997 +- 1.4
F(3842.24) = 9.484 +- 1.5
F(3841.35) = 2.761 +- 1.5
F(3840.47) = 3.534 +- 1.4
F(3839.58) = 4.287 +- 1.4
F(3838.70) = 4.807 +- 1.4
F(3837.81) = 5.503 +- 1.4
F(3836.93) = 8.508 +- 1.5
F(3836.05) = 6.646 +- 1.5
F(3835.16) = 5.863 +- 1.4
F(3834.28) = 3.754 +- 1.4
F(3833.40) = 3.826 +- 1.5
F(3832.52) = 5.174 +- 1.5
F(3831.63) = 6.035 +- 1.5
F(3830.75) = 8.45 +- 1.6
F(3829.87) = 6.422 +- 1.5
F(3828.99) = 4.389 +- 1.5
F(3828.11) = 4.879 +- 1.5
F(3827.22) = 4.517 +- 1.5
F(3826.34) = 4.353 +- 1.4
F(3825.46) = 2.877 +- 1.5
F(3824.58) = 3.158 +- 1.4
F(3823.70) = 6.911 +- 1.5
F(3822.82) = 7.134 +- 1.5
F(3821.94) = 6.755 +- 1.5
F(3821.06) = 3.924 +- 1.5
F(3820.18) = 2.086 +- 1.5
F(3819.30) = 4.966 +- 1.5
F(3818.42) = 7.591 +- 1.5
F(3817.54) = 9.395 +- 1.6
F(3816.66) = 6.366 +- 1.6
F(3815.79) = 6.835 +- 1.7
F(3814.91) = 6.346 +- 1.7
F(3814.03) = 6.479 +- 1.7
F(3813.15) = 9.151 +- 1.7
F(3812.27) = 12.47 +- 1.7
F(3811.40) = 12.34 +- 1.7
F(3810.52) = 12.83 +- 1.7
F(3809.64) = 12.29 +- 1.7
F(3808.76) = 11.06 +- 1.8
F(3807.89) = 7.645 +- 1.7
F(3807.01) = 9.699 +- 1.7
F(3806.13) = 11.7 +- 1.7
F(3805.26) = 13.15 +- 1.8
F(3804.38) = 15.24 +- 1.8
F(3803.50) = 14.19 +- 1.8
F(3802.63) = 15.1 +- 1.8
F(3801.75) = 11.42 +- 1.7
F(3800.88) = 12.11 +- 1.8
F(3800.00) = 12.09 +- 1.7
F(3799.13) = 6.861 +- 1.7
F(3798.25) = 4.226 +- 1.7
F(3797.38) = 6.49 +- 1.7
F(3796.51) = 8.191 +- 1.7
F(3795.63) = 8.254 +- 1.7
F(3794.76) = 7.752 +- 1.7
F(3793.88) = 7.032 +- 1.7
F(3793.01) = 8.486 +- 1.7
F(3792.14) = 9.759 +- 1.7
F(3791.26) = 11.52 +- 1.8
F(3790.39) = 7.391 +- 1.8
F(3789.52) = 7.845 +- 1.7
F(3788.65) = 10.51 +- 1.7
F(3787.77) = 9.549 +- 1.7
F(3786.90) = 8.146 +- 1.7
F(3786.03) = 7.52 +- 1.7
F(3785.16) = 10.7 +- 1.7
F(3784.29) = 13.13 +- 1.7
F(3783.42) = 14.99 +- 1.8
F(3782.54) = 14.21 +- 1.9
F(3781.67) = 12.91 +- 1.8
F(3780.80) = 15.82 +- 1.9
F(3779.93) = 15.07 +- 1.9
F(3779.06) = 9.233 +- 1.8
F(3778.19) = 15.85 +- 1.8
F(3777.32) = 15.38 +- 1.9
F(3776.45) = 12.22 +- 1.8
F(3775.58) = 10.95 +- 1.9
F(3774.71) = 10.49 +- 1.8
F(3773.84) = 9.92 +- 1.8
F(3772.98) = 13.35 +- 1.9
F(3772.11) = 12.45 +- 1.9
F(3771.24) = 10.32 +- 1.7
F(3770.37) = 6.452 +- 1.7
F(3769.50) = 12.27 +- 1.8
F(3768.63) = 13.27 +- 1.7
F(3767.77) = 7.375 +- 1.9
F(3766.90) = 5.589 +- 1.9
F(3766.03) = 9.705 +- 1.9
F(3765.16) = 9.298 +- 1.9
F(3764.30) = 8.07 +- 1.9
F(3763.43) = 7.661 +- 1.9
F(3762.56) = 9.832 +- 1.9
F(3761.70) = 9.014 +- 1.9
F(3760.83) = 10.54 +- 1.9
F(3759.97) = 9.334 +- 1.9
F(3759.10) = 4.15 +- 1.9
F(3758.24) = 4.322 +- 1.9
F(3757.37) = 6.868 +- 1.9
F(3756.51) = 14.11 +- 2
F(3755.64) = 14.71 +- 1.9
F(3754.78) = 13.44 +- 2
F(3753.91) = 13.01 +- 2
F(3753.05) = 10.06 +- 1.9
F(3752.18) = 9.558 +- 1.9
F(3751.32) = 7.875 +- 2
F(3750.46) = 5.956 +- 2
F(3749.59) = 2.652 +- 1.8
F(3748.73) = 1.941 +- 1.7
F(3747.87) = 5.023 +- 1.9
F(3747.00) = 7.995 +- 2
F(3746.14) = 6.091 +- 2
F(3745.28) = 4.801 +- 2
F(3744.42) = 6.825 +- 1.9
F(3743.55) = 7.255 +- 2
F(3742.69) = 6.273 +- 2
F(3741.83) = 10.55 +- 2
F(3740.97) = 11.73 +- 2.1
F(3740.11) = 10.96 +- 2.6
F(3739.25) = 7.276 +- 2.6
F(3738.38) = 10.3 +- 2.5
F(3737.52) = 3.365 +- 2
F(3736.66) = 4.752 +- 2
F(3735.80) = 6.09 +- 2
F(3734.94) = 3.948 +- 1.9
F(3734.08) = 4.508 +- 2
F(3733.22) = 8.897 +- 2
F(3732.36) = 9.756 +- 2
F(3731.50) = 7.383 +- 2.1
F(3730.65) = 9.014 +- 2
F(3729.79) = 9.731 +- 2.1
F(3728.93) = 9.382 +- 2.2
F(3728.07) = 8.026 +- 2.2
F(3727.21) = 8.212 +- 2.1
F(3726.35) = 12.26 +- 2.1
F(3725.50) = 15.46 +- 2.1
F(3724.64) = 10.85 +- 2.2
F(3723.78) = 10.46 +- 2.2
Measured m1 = 4.9 angstrom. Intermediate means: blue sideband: 8.29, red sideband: 8.06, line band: 5.44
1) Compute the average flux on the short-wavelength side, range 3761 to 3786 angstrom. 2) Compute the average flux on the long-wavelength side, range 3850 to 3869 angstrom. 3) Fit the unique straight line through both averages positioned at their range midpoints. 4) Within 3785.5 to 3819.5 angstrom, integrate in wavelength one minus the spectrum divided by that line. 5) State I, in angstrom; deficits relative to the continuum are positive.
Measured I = 1.46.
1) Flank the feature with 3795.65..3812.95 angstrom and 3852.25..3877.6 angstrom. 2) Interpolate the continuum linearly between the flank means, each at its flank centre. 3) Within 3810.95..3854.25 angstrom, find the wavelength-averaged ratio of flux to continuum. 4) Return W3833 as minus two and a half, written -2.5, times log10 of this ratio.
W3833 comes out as 0.27 mag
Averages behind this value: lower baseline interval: 10.9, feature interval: 7.06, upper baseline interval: 7.26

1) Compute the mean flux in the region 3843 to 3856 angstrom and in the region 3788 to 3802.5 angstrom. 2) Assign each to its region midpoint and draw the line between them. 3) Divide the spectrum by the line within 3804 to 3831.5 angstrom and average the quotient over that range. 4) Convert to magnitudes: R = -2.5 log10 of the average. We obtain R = 0.169 mag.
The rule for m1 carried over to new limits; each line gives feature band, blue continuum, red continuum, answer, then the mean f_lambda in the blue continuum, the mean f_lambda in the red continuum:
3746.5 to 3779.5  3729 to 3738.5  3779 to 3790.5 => 0.5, 7.05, 11.4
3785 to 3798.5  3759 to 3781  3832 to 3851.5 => 1.9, 10.6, 7.56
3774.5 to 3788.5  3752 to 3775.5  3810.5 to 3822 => -4.9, 9.84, 7.52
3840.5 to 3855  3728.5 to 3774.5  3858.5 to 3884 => -3.1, 8.41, 7.27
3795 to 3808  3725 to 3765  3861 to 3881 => -4.1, 8.25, 7.61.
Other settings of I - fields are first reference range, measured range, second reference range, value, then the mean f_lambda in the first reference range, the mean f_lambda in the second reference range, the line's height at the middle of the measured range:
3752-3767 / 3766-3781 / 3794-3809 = -2.6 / 9.48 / 10.2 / 9.73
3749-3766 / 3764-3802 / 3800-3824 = -4.7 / 8.92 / 9.51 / 9.2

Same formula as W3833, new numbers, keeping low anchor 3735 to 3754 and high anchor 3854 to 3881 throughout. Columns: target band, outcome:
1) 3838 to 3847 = -0.11 mag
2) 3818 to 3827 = 0.39 mag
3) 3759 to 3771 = -0.24 mag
